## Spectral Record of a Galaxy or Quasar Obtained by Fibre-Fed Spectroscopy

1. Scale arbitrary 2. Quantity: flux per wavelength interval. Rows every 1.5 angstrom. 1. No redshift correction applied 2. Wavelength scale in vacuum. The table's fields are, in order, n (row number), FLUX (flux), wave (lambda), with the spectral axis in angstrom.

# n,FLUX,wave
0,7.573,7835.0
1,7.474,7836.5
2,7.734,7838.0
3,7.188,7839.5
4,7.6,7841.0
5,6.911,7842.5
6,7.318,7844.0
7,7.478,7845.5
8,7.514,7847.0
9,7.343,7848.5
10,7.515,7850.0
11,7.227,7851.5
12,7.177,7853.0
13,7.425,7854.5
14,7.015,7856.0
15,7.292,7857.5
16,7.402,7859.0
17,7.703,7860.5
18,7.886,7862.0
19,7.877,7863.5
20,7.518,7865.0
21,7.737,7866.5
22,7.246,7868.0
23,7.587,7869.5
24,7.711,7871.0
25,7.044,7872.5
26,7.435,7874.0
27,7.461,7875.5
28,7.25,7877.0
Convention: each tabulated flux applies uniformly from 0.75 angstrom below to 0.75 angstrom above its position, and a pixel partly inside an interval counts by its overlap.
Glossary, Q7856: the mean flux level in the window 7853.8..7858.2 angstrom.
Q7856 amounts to 7.24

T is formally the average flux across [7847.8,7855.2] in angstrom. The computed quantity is 7.34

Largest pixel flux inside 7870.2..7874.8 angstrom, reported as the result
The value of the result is 7.711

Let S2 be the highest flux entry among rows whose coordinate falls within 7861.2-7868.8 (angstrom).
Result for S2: 7.886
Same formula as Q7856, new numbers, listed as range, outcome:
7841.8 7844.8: 7.12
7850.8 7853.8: 7.21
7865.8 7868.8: 7.49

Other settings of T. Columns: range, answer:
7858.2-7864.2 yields 7.71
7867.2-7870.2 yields 7.42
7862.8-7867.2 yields 7.71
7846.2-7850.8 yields 7.46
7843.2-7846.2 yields 7.39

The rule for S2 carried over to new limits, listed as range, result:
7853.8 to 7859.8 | 7.425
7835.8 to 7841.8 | 7.734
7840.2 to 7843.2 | 7.6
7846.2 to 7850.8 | 7.515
